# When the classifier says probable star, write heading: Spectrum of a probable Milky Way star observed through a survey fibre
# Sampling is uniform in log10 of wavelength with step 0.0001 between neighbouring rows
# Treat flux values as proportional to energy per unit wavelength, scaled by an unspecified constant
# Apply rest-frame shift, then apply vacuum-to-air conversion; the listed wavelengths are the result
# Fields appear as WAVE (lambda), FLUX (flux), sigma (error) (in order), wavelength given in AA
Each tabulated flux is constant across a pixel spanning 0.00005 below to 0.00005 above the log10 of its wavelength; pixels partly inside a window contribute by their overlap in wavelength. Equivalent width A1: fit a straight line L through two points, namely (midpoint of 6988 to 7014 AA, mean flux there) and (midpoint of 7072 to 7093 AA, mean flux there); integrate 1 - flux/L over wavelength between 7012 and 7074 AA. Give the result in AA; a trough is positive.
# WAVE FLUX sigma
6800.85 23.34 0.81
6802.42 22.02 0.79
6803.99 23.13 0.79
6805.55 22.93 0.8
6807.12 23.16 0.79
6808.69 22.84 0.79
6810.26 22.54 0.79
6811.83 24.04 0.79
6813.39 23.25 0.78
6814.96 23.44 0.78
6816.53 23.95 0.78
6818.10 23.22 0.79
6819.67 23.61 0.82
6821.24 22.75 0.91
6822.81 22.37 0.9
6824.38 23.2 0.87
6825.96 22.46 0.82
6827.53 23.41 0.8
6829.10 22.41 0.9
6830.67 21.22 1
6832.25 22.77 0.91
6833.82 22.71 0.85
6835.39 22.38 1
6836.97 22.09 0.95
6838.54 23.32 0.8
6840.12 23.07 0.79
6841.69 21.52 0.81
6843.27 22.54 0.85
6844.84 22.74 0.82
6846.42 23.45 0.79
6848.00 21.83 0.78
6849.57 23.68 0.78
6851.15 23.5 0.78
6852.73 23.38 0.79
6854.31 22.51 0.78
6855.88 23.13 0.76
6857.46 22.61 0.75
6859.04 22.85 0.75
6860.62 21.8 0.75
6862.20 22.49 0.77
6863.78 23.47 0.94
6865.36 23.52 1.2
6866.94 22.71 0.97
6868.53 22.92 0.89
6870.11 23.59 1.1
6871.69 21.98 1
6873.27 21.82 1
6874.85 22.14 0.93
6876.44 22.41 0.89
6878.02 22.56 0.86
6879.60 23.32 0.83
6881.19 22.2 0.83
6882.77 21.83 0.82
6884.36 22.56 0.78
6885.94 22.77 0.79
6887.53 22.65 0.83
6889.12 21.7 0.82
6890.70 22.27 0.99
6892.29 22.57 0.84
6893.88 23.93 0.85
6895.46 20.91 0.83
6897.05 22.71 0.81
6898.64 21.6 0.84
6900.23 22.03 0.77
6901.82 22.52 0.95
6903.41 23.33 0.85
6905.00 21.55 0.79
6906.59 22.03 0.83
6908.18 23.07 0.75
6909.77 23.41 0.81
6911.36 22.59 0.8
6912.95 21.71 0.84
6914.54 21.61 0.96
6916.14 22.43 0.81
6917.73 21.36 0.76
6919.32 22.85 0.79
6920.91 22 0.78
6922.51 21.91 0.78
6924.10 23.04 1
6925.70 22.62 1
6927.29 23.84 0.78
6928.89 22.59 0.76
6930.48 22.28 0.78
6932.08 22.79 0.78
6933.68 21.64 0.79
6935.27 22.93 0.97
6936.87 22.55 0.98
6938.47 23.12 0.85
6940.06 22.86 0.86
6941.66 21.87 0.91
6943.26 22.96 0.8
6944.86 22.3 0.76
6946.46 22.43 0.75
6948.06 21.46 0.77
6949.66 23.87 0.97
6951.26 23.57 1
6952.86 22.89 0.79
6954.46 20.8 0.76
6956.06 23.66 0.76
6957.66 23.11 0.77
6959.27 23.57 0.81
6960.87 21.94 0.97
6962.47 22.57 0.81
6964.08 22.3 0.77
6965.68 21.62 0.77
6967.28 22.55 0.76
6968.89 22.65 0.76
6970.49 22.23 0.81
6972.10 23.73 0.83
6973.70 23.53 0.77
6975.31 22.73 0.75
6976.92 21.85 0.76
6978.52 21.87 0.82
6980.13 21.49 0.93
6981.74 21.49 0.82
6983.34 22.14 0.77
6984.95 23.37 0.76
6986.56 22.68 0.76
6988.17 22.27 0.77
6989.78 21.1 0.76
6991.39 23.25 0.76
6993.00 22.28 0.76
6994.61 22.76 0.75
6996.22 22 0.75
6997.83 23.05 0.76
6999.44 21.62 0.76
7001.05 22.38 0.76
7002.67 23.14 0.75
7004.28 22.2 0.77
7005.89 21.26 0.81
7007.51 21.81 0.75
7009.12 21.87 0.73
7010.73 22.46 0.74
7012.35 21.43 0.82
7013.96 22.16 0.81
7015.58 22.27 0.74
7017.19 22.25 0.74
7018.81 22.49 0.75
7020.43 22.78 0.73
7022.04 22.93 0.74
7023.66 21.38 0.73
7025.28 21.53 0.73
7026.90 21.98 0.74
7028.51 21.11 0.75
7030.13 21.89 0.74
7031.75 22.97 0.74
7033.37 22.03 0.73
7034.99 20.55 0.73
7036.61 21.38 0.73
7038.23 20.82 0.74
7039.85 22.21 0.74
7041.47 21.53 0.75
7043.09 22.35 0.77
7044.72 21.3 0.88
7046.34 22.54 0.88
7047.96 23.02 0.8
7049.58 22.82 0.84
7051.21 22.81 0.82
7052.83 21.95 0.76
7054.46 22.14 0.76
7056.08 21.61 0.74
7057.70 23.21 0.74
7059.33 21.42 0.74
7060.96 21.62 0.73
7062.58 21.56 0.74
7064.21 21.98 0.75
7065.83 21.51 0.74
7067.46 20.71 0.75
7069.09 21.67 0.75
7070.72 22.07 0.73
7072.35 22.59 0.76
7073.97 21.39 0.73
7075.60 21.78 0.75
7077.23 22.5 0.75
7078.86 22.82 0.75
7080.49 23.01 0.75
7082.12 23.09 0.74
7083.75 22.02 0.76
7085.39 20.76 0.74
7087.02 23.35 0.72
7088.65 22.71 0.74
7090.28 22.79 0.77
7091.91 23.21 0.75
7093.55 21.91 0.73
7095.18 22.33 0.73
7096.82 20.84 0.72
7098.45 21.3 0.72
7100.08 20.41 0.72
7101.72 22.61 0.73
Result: 1.0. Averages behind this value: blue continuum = 22.2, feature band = 22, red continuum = 22.5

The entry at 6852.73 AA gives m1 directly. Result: 23.38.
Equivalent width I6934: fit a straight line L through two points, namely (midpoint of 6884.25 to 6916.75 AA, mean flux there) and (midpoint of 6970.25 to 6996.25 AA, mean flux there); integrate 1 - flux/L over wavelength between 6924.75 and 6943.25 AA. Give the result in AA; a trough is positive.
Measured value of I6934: -0.2 AA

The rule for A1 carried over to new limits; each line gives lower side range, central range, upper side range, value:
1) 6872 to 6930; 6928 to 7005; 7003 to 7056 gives -1.04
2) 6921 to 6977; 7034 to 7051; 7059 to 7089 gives 0.22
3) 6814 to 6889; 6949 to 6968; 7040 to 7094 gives -0.20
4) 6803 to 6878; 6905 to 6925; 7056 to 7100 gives 0.24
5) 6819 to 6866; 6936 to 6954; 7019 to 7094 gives -0.20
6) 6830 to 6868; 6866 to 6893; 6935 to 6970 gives 0.25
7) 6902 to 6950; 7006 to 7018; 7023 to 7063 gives 0.04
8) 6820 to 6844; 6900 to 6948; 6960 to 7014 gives -0.13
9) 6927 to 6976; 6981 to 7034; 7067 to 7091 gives 0.67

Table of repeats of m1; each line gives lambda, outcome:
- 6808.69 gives 22.84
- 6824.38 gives 23.2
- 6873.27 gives 21.82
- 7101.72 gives 22.61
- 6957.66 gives 23.11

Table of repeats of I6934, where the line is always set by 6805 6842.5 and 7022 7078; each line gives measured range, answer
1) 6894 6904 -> 0.1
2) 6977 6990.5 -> 0.1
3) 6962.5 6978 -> -0.2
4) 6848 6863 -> -0.1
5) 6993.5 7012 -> -0.1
